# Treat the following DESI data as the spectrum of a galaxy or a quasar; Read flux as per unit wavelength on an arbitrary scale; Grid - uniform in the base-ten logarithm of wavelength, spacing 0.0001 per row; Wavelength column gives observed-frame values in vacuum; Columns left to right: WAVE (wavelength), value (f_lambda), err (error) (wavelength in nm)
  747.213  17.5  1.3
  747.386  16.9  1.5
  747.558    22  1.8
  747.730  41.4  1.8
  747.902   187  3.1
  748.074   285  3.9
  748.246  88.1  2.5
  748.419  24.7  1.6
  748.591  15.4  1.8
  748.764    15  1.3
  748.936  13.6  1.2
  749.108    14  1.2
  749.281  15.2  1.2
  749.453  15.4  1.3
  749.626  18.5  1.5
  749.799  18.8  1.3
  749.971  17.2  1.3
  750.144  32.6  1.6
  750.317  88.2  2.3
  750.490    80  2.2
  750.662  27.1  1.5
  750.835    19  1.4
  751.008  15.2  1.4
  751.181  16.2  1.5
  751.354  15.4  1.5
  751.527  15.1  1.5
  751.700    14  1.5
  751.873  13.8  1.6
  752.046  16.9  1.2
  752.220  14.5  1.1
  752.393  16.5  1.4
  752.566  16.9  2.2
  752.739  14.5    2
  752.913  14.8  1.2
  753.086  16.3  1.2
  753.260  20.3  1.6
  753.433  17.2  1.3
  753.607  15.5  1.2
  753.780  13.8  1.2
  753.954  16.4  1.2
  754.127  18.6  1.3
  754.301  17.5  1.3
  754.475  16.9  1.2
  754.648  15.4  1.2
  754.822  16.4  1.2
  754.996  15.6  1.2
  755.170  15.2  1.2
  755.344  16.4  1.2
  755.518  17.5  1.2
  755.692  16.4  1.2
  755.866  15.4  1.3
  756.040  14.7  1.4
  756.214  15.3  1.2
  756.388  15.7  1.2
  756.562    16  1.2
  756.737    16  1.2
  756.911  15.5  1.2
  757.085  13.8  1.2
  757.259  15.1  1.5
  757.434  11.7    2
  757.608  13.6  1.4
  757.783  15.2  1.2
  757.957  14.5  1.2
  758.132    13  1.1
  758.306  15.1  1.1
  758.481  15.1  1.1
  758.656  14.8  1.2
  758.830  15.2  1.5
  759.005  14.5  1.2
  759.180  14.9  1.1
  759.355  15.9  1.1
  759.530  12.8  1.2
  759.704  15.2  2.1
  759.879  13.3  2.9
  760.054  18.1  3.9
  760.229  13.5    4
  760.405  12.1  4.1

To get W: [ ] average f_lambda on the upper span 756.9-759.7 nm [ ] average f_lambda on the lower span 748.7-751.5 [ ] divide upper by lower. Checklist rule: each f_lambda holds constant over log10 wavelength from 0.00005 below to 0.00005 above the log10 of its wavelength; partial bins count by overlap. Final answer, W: 0.55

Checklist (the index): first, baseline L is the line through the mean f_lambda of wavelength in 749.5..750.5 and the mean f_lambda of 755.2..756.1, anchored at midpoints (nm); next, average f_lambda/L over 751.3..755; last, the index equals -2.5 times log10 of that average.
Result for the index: 0.49 mag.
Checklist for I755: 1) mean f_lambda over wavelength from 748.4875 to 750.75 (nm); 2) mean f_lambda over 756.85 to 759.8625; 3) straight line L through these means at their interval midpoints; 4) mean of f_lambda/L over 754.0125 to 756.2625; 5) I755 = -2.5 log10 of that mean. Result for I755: 0.20 mag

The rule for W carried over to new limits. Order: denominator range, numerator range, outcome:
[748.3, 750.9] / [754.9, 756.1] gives 0.56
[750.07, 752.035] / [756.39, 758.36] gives 0.48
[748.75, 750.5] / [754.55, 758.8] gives 0.54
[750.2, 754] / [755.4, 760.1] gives 0.66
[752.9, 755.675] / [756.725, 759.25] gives 0.88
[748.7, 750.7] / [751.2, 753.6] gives 0.53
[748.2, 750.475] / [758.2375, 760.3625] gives 0.50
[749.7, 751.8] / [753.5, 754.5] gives 0.55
